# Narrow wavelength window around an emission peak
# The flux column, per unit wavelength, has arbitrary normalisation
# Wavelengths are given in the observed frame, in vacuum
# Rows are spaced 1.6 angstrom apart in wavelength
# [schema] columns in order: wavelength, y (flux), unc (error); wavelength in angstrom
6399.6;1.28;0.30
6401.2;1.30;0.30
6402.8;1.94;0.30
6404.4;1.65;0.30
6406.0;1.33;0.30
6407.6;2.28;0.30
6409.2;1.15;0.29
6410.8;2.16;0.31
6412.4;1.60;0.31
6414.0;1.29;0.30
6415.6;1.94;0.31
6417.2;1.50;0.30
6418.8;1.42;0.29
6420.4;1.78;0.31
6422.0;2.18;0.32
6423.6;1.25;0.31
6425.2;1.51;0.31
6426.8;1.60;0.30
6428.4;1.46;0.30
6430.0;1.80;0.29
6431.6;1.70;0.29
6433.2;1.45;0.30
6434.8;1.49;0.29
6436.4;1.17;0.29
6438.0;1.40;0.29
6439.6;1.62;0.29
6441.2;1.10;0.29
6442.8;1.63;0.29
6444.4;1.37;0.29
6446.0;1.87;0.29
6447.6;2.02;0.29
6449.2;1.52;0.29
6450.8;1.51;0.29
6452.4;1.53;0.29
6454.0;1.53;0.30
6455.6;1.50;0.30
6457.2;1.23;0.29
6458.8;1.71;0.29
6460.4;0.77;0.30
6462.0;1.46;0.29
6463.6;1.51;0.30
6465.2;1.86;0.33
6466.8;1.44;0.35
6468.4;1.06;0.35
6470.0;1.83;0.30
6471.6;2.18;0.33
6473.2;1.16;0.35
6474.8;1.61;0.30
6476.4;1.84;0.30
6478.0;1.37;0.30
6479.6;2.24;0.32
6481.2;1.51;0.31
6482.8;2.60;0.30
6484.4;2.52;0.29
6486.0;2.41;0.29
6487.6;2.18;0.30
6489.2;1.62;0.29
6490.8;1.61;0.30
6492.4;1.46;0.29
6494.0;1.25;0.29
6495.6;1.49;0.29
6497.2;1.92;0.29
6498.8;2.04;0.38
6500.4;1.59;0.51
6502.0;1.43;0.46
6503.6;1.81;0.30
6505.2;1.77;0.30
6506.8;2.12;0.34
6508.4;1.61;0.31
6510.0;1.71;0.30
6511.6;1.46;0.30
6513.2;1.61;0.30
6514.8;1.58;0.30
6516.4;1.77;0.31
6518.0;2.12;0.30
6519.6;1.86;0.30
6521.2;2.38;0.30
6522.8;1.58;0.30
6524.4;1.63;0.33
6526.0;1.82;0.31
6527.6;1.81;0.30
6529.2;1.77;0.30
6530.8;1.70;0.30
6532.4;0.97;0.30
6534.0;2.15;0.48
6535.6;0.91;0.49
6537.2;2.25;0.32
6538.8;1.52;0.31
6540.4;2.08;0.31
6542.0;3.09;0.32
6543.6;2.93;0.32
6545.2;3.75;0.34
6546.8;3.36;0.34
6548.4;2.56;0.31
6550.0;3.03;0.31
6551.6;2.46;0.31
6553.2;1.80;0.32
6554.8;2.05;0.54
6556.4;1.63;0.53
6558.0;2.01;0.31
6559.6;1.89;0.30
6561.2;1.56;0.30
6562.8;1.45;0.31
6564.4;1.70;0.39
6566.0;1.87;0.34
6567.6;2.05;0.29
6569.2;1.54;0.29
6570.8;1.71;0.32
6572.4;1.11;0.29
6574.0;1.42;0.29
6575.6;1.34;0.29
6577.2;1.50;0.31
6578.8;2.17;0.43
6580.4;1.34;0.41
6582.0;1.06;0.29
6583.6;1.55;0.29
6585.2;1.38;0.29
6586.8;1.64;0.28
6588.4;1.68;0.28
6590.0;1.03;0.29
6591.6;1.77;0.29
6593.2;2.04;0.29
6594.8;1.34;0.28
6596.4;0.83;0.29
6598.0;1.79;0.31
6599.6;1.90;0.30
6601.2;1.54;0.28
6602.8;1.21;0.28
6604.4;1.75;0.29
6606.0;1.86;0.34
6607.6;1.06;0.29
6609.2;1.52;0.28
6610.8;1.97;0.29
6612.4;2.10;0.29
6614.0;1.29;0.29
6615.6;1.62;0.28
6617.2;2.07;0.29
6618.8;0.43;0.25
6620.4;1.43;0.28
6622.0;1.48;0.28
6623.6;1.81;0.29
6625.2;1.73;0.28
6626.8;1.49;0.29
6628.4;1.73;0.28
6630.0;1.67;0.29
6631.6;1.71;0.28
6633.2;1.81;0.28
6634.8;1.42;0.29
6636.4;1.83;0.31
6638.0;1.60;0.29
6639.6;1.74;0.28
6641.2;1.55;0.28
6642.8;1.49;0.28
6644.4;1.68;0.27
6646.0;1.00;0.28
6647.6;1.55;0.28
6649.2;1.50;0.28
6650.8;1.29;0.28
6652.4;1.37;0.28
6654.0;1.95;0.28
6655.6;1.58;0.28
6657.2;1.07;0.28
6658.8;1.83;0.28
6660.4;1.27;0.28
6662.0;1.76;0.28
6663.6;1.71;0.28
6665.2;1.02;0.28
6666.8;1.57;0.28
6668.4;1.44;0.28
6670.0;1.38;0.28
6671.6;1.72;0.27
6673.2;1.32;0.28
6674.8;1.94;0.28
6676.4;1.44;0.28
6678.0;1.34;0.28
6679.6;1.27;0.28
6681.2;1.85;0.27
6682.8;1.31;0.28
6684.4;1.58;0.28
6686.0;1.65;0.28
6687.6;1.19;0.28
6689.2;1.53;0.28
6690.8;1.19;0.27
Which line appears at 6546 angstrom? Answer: [O III] 5007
